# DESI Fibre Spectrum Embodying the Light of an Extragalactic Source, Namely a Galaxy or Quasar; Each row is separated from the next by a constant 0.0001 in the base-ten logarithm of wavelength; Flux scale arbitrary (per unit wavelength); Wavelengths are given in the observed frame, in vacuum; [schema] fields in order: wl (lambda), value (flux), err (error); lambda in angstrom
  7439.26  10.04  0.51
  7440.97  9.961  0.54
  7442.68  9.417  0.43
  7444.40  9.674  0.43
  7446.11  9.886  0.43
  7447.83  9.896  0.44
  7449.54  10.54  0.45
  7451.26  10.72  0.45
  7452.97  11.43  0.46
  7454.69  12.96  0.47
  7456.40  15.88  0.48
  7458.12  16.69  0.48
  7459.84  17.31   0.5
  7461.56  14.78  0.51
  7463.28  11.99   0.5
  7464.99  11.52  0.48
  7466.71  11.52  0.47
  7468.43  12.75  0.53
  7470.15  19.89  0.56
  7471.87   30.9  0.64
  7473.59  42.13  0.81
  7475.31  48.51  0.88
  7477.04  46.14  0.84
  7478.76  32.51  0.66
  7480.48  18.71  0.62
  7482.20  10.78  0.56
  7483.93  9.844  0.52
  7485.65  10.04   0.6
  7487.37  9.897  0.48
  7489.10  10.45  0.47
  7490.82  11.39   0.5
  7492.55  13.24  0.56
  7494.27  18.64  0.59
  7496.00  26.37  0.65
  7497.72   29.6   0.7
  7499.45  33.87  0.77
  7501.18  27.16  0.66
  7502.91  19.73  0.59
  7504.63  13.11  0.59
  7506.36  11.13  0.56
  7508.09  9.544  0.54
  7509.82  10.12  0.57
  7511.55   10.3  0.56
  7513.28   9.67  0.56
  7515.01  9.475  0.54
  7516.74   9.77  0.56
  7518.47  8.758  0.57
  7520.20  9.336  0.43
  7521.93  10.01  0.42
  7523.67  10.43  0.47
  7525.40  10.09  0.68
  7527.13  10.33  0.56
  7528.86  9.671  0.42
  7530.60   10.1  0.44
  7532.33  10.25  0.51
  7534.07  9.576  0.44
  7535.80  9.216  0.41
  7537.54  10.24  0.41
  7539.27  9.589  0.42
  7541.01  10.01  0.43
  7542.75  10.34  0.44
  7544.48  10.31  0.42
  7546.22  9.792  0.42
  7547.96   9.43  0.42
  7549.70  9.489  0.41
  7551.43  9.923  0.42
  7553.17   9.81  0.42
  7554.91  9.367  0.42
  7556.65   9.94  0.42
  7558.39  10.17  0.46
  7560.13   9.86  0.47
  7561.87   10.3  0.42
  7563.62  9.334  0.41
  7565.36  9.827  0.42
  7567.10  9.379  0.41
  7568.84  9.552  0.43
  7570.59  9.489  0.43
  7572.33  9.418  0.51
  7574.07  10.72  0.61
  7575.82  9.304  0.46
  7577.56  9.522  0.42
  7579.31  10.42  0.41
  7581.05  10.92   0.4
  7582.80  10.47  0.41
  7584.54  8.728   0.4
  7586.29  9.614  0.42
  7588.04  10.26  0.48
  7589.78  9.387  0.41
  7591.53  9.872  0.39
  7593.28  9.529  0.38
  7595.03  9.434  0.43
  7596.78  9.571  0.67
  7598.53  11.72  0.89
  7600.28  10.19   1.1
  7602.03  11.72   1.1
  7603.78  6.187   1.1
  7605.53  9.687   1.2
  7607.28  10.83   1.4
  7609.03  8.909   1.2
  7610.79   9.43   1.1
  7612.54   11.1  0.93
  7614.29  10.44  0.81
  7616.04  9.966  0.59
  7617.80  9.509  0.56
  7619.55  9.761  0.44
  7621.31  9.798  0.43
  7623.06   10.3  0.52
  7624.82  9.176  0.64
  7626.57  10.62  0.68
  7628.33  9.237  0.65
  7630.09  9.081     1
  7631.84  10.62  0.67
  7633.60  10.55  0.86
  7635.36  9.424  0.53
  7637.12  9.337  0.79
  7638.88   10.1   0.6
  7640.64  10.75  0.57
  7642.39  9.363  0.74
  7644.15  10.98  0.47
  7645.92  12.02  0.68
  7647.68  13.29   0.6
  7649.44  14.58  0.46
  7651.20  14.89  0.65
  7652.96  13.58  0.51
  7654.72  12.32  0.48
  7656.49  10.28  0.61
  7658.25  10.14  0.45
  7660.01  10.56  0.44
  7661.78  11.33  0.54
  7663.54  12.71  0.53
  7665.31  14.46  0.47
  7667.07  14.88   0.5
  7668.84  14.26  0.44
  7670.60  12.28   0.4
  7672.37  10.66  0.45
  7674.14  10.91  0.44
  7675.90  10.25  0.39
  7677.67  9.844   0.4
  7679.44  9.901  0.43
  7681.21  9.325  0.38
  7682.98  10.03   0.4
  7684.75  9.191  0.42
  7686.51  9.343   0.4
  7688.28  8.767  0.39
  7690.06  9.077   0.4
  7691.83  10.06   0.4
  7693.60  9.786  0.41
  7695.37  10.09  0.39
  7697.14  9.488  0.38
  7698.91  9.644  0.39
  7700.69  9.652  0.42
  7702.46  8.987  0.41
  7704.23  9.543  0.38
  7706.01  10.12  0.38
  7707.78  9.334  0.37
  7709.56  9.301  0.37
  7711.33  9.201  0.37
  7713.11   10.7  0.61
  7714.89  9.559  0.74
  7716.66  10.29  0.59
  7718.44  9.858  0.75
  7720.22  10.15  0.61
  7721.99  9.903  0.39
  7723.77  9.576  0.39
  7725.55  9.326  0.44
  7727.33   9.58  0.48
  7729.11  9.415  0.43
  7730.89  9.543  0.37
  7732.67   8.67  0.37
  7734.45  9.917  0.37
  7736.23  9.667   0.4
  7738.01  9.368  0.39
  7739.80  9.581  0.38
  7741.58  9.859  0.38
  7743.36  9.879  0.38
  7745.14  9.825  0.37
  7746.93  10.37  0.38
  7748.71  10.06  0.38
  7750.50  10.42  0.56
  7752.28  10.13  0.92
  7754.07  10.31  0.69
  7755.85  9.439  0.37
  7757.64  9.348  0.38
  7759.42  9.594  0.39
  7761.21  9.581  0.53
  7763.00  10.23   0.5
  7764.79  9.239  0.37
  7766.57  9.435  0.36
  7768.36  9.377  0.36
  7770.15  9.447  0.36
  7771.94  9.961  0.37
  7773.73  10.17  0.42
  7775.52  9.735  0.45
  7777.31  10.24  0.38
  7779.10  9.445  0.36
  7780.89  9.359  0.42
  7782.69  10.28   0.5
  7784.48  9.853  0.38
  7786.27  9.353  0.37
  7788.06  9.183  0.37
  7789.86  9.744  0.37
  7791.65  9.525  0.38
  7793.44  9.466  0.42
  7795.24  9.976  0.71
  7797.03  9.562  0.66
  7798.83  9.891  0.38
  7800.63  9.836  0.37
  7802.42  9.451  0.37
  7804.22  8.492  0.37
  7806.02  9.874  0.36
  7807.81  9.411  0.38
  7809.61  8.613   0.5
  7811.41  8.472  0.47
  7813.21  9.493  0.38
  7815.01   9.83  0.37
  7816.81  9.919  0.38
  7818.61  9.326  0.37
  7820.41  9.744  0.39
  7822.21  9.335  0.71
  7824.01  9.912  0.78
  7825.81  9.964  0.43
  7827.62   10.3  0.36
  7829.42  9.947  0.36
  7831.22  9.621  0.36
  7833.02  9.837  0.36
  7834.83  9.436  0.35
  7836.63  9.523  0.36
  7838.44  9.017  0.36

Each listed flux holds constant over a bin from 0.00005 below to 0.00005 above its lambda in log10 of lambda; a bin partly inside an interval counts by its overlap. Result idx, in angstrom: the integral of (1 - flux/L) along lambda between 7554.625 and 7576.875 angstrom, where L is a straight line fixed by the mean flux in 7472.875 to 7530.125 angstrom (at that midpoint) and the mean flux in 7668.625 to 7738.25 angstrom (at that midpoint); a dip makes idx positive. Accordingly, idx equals 7.6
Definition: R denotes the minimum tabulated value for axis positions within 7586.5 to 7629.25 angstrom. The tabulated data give 6.187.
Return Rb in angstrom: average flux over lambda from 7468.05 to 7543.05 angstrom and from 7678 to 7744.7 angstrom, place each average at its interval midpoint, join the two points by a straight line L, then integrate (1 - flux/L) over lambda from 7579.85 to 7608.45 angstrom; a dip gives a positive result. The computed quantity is 7.5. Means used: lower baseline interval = 16.3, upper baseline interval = 9.62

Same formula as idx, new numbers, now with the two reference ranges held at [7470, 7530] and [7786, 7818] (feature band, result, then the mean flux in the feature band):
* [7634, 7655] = 3.1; 11.7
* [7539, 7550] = 4.4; 9.88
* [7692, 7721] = 5.6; 9.74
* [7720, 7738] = 3.0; 9.55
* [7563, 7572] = 3.6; 9.52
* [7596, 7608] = 4.0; 9.98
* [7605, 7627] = 6.9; 9.96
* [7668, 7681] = 1.9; 11.1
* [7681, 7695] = 3.4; 9.48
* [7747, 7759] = 0.9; 9.97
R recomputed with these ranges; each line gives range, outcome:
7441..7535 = 8.758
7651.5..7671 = 10.14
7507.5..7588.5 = 8.728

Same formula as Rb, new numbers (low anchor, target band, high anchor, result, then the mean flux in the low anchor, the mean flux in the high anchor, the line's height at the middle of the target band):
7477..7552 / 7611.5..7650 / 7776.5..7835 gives 4.8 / 13.5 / 9.6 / 11.9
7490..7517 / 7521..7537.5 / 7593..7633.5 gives 5.5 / 16.6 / 9.88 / 15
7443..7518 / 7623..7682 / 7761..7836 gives 8.1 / 17.1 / 9.62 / 13.1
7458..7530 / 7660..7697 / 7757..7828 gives 4.9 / 17.1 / 9.59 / 12.4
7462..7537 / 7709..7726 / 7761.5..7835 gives 2.4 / 16.4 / 9.62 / 11.5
